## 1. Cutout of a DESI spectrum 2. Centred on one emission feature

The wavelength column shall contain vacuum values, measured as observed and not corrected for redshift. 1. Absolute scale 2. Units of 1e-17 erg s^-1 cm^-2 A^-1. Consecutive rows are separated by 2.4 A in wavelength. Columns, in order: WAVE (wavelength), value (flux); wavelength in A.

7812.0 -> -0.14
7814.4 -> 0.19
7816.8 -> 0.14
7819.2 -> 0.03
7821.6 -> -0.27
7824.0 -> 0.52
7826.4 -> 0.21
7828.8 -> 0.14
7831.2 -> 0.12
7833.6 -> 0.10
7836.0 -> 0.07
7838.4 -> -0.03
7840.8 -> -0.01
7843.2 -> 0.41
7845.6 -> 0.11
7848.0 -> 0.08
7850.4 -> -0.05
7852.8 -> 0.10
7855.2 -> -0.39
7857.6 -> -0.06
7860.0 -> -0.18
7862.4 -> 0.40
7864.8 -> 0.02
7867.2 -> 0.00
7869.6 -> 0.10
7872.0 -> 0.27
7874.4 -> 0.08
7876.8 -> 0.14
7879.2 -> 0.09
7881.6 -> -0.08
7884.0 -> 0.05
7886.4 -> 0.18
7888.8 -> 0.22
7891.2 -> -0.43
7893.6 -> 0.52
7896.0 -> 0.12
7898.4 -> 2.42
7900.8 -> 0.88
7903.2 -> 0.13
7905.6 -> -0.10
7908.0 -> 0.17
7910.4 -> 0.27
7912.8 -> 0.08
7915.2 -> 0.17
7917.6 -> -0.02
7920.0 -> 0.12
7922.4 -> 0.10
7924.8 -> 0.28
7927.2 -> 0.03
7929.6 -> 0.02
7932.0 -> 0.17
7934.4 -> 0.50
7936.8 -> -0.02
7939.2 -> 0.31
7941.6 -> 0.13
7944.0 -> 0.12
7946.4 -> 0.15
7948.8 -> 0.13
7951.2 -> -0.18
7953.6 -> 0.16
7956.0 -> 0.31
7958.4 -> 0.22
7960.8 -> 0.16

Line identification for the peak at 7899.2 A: H-alpha 6563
